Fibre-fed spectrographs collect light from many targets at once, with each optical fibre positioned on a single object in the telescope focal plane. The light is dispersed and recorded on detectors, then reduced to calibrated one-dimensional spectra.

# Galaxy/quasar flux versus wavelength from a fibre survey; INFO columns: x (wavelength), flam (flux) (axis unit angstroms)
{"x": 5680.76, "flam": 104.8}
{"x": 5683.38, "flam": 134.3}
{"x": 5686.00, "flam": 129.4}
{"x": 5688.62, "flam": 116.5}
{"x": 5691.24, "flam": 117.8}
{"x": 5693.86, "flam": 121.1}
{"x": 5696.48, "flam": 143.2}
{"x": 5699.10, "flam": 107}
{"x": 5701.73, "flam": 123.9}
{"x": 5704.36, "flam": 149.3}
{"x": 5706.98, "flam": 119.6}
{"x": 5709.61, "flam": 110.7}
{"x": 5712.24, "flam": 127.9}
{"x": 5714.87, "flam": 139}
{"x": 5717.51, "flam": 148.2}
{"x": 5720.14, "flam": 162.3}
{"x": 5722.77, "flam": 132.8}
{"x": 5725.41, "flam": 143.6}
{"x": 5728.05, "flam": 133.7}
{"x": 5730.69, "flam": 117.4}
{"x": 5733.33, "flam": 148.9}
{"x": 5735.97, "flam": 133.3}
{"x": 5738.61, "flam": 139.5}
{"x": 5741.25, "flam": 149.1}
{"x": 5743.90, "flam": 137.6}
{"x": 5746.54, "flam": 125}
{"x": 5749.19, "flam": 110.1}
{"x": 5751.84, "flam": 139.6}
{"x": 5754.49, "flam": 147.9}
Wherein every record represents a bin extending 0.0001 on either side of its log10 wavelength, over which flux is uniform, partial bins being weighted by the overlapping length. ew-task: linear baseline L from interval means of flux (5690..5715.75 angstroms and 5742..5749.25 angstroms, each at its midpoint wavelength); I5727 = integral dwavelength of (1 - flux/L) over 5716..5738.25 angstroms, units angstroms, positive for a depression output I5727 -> -2.2 angstroms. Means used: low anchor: 126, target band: 140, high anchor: 129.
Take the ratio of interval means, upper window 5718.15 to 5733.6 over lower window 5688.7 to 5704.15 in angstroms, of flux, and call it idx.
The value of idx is 1.1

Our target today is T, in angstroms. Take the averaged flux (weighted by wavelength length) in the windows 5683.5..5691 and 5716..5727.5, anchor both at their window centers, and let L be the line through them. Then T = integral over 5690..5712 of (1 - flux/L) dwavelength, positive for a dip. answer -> 1.4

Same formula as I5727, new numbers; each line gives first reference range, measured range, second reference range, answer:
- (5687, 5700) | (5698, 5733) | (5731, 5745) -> -0.5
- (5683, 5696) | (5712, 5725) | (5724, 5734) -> -1.1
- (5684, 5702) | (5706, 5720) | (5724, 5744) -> -0.2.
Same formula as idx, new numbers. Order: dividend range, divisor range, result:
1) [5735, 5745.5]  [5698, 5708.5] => 1.12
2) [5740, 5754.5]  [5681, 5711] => 1.08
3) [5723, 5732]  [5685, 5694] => 1.09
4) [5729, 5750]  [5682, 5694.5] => 1.08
